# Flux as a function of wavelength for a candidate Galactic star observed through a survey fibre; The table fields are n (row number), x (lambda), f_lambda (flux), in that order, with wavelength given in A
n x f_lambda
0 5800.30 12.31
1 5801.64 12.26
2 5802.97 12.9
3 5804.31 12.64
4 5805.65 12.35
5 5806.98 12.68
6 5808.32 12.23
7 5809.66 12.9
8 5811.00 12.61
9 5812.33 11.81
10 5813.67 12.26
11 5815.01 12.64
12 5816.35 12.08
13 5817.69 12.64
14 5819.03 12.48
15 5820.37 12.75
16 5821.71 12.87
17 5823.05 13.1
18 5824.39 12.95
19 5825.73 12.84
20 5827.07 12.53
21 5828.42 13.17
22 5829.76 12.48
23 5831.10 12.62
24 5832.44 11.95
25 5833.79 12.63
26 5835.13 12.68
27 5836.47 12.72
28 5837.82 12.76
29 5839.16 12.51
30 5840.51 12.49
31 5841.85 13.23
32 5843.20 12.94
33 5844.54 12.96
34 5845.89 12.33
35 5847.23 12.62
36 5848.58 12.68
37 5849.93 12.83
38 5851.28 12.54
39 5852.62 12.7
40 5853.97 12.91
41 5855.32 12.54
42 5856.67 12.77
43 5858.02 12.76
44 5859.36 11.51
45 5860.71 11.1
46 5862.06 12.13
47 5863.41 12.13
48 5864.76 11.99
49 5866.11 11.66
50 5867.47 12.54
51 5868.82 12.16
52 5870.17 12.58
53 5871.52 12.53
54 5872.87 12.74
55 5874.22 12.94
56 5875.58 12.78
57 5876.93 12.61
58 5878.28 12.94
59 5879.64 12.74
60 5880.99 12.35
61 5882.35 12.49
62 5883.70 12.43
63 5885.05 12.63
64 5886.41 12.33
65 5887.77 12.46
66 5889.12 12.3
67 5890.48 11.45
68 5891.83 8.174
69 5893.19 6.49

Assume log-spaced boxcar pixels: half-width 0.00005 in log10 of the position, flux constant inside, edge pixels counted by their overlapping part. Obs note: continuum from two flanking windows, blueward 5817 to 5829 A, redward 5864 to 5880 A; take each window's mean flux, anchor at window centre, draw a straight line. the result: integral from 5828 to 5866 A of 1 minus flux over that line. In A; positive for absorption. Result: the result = 0.5 A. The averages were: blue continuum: 12.8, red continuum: 12.5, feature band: 12.5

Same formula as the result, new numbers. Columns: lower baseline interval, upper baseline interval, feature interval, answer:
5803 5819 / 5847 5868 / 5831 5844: -0.3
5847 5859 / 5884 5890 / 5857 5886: 0.3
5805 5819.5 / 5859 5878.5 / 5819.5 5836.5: -0.4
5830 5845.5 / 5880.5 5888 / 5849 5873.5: 0.4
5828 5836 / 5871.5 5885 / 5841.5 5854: -0.1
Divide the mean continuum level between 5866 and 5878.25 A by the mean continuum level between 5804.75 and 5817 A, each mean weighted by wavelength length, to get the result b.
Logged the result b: 1.0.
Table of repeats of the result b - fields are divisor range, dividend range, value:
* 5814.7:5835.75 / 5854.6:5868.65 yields 0.96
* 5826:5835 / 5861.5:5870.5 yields 0.97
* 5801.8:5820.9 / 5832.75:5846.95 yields 1.02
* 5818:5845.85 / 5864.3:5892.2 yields 0.96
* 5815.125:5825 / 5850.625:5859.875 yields 0.99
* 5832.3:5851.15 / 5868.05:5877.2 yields 1.00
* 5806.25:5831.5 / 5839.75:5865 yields 0.99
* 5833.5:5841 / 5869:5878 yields 1.00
